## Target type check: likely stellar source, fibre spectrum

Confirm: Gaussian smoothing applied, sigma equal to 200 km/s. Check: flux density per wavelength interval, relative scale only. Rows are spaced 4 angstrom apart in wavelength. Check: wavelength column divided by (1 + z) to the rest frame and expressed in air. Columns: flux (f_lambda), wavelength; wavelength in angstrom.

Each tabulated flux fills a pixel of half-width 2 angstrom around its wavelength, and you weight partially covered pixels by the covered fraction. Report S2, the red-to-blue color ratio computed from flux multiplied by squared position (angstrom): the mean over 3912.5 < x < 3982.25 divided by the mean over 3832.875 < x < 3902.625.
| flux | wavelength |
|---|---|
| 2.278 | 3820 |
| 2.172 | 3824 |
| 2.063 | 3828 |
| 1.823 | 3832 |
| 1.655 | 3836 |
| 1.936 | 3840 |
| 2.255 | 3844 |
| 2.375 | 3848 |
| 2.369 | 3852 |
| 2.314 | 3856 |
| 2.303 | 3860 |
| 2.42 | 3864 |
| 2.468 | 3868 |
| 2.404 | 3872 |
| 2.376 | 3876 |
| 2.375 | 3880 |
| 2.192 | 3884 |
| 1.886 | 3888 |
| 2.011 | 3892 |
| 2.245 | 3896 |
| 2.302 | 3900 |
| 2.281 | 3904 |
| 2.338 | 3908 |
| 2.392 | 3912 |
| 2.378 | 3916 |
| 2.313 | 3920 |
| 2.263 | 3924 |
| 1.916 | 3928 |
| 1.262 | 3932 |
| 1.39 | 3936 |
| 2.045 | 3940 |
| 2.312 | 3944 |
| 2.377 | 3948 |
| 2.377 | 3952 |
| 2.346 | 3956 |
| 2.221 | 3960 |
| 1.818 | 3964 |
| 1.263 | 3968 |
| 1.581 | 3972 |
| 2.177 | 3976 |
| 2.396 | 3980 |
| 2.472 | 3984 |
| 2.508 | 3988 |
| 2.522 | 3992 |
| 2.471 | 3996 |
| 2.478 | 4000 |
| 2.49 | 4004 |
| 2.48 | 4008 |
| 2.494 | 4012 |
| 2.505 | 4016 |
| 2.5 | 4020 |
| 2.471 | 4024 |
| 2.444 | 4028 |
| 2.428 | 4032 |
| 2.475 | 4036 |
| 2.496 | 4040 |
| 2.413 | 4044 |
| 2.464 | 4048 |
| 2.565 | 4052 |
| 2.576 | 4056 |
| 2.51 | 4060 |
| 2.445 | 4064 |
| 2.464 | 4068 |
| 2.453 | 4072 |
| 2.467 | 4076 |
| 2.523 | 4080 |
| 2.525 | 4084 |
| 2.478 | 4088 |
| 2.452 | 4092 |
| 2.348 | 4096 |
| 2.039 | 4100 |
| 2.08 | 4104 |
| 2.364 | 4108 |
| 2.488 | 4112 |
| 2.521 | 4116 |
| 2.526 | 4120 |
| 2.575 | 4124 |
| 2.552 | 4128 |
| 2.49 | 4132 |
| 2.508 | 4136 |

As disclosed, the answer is 1.0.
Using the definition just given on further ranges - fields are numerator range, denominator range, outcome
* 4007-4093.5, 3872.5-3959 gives 1.23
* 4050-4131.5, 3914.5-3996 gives 1.24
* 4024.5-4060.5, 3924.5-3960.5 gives 1.29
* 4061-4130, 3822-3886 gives 1.24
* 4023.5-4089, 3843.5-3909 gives 1.19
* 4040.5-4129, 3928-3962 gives 1.29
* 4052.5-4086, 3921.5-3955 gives 1.33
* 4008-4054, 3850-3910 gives 1.17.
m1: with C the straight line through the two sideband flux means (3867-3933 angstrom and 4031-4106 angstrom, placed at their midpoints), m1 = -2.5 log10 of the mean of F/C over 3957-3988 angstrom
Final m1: 0.14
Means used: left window 2.21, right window 2.43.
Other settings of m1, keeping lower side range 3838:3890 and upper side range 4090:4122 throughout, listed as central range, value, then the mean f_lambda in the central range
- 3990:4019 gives -0.076 mag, 2.49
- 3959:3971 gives 0.325 mag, 1.71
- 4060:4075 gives -0.055 mag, 2.46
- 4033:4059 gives -0.072 mag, 2.5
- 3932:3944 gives 0.304 mag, 1.74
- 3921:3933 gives 0.207 mag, 1.9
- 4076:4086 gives -0.075 mag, 2.51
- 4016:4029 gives -0.068 mag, 2.48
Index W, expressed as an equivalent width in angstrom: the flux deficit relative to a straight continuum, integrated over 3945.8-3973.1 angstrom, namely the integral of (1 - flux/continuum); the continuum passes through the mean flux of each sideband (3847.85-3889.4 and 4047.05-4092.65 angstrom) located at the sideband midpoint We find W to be 4.4 angstrom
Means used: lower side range 2.32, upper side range 2.5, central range 2.01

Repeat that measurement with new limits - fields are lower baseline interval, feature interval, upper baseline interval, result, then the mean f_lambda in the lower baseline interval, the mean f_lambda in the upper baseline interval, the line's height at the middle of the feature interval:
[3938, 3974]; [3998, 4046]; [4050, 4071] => -2.87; 2.04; 2.51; 2.34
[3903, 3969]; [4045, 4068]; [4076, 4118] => -1.93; 2.09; 2.39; 2.31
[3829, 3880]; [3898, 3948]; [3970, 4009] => 3.94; 2.23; 2.35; 2.29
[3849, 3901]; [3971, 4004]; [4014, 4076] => 0.77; 2.28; 2.48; 2.41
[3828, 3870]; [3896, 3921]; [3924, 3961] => -2.85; 2.19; 2.03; 2.09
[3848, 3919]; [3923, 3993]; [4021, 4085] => 9.45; 2.3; 2.48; 2.38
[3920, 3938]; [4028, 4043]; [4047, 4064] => -0.35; 1.78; 2.52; 2.4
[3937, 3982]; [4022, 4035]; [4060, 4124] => -1.15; 2.07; 2.42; 2.25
